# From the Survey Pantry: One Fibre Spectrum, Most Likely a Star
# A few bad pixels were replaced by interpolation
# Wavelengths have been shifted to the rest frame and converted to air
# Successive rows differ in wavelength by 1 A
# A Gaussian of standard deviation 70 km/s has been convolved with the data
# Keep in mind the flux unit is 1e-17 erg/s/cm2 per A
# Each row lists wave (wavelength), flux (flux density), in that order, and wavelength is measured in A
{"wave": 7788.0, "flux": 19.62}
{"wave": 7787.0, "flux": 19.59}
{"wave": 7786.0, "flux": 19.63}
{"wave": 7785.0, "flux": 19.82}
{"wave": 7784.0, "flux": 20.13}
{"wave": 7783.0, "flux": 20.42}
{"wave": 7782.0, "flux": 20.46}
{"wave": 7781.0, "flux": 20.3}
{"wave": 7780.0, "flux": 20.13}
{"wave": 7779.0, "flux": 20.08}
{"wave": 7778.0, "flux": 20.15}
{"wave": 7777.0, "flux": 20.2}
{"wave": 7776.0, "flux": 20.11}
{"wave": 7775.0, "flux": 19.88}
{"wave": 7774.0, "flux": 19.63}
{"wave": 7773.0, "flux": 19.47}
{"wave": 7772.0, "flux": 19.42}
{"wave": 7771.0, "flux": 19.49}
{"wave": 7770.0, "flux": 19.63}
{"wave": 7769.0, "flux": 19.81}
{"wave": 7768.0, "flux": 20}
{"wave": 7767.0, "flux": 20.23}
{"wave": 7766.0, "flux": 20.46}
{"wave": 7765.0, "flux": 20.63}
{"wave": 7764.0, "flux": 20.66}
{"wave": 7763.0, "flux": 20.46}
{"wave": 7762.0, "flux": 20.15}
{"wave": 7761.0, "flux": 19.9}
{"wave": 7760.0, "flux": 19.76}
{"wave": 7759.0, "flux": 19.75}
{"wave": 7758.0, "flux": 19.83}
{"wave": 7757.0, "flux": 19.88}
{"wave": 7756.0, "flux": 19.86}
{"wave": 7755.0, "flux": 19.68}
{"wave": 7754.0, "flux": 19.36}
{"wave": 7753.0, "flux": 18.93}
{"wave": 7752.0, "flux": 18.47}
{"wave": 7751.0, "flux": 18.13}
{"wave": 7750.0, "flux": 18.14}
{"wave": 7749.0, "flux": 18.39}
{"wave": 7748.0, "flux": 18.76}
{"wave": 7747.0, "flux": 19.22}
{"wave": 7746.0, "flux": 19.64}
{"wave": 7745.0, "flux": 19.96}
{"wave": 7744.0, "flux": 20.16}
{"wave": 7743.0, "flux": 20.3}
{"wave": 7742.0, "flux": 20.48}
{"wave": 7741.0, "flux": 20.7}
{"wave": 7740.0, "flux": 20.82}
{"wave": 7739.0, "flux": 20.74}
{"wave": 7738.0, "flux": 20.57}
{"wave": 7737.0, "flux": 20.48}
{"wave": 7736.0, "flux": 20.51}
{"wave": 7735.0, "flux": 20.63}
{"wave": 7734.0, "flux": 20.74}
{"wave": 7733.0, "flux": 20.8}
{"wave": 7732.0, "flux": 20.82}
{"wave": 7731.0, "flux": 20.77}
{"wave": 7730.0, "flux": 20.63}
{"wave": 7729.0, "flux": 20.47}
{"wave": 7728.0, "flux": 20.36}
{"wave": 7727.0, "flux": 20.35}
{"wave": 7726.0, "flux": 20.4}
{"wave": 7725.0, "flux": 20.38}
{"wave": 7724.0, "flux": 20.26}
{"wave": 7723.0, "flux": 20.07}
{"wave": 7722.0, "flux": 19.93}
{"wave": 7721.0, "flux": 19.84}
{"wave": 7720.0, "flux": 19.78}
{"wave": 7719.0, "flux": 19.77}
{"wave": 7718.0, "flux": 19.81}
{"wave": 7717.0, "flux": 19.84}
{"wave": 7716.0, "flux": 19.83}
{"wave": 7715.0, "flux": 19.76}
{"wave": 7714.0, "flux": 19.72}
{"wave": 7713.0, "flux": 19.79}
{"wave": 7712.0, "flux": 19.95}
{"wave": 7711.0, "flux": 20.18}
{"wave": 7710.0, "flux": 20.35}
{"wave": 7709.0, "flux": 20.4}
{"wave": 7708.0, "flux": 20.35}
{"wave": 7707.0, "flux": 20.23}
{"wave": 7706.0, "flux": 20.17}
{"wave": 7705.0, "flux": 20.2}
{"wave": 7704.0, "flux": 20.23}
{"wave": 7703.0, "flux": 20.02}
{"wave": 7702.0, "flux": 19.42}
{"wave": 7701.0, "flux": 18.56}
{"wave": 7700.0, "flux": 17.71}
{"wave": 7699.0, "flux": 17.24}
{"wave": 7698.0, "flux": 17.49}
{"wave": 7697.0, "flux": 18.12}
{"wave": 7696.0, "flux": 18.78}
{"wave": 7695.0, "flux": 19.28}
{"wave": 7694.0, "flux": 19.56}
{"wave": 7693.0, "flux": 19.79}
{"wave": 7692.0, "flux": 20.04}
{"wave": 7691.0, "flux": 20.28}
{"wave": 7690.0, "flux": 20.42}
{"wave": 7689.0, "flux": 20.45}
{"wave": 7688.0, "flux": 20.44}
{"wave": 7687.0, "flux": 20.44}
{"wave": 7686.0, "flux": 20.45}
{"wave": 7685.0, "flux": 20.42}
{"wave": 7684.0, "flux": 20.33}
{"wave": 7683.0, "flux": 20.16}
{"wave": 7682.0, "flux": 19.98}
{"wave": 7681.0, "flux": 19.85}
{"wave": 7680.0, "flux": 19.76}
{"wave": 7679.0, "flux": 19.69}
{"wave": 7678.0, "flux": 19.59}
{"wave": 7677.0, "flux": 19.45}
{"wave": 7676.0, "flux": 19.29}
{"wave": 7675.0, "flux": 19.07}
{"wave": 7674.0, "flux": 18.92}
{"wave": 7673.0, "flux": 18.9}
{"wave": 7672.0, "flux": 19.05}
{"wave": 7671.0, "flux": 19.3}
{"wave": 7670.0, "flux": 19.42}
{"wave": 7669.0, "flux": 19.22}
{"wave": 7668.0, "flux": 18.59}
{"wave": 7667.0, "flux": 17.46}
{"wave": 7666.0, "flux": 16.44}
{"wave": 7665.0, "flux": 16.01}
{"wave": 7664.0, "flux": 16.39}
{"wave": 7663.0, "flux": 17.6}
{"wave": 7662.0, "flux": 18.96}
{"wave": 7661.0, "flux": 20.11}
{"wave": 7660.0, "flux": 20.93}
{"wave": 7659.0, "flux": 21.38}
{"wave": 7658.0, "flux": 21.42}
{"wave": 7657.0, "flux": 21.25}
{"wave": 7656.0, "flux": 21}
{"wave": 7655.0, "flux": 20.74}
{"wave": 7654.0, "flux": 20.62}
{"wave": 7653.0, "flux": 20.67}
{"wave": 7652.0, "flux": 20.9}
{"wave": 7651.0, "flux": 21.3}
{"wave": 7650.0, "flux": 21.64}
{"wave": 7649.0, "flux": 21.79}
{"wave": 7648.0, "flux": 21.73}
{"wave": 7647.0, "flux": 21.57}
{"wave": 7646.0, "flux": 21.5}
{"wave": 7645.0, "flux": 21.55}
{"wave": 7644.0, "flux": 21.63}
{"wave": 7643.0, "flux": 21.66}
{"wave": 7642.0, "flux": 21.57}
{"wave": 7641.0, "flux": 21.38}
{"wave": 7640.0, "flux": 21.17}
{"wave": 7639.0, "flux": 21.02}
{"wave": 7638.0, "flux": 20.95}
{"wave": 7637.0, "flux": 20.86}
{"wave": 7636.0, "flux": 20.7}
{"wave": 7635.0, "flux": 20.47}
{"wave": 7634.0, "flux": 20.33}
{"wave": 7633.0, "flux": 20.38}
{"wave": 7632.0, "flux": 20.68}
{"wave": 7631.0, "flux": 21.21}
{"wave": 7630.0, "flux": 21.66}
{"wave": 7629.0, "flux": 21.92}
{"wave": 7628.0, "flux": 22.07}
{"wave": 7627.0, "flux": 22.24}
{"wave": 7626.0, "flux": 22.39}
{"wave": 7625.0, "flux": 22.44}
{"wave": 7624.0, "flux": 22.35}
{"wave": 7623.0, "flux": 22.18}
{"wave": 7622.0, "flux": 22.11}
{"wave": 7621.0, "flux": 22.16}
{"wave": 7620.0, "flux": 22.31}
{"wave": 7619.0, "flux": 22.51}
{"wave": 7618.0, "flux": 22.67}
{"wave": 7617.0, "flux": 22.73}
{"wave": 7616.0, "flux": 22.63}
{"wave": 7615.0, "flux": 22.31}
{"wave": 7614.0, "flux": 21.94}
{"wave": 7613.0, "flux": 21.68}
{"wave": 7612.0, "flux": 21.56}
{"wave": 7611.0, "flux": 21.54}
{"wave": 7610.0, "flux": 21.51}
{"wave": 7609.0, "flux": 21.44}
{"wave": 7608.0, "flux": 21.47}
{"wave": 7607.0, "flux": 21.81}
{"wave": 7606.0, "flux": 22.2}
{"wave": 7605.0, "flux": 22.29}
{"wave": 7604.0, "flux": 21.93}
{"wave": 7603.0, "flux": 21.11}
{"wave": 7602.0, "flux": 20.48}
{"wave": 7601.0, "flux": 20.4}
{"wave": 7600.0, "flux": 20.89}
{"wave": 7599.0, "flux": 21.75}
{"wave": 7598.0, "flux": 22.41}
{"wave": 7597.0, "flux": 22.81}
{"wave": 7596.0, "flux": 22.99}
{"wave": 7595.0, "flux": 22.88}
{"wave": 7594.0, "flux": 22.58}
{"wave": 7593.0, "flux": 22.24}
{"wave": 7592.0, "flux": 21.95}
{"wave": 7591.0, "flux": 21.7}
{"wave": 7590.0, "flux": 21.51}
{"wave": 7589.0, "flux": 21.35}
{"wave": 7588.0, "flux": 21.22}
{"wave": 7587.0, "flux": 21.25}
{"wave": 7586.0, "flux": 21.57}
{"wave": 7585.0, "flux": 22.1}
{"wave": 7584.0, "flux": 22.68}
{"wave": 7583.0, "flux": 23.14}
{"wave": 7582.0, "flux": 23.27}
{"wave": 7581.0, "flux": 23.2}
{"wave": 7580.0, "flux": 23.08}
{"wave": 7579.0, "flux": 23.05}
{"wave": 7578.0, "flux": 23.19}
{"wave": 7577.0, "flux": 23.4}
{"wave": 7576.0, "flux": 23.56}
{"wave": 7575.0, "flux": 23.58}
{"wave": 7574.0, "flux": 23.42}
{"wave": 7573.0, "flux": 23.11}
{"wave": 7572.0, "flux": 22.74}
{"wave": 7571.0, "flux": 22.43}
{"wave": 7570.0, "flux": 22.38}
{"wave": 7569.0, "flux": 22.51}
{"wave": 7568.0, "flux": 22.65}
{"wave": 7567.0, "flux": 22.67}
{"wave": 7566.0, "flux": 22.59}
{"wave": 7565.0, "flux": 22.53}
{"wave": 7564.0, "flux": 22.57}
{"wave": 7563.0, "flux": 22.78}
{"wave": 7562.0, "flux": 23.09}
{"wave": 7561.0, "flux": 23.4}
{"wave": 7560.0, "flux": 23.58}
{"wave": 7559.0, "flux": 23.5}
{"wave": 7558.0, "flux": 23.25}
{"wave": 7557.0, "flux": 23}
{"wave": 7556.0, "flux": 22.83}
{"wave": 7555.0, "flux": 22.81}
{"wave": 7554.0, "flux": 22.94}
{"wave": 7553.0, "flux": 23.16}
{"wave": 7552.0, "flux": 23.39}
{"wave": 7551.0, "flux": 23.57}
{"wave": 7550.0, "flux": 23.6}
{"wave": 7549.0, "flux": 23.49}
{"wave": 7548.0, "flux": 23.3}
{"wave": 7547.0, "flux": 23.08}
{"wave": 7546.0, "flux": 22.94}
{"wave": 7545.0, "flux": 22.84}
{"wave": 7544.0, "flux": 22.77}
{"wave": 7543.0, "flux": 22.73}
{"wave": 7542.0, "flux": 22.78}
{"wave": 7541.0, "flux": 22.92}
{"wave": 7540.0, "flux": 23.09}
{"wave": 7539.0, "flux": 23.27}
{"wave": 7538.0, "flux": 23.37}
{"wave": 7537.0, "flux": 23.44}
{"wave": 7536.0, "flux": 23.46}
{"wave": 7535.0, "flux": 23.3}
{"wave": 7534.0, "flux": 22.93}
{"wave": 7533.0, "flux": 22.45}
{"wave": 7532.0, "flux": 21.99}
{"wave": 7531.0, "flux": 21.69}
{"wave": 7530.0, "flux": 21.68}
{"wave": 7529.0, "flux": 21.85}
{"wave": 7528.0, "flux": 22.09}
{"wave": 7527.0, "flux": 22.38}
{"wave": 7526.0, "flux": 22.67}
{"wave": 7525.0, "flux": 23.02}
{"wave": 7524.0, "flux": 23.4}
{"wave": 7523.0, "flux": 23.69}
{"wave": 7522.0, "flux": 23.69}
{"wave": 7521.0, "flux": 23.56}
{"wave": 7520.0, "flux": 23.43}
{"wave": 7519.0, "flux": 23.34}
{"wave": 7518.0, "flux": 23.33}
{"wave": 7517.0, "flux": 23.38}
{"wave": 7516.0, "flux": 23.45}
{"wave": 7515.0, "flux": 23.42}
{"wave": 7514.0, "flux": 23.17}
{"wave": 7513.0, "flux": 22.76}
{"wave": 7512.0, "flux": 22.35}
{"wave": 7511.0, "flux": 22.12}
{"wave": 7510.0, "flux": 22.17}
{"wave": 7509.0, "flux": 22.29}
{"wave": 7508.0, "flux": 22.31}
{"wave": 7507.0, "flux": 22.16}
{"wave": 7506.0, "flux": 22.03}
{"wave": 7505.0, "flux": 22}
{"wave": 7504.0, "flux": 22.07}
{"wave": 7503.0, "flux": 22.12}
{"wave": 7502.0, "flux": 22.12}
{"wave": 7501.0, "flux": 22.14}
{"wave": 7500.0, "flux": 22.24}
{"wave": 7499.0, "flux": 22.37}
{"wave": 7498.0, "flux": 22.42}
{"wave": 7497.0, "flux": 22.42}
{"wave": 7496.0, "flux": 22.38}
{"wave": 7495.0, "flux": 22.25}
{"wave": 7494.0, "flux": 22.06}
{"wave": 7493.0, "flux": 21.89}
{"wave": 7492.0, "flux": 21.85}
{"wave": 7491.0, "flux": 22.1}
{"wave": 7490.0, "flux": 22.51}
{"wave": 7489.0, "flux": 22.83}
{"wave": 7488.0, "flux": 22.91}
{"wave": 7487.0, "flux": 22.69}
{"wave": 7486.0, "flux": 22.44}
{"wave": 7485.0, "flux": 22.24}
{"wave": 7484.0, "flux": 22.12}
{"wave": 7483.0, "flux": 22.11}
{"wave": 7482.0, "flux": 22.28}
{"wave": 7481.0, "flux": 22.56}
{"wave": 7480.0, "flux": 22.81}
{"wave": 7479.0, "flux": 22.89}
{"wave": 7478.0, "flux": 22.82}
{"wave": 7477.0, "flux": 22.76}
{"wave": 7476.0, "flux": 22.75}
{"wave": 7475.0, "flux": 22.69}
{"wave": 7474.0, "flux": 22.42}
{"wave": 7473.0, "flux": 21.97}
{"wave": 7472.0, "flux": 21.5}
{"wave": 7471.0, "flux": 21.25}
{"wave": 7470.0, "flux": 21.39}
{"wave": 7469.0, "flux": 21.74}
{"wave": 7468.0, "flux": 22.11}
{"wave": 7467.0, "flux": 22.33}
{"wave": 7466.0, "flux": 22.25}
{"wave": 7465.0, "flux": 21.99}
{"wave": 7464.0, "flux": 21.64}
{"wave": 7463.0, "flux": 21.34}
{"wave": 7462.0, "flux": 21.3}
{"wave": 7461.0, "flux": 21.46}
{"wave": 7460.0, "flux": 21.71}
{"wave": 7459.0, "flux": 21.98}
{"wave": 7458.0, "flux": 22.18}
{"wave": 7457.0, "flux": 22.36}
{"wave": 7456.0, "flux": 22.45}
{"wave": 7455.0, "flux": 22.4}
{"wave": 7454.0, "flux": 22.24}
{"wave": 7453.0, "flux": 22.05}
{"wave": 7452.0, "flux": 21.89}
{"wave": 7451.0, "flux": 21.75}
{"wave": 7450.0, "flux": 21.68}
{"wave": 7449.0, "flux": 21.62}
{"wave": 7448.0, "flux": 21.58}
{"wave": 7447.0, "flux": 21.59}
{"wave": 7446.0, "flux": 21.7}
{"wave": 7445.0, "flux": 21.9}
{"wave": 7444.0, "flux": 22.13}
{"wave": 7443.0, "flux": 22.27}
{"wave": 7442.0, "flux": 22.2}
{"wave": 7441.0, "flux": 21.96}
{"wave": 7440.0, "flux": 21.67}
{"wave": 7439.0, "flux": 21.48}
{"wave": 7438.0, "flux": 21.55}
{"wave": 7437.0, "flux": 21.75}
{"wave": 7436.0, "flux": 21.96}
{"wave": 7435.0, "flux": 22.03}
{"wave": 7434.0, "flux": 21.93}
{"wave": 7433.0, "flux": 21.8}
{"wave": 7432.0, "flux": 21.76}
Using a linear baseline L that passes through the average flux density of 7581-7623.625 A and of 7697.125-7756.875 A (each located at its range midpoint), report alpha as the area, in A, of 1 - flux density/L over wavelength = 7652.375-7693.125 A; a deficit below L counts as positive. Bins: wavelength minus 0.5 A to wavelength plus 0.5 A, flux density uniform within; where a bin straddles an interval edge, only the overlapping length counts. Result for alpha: 2.26 A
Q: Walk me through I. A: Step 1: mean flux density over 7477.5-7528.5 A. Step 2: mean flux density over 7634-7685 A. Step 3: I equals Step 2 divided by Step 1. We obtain 0.89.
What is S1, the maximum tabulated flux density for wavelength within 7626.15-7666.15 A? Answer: 22.24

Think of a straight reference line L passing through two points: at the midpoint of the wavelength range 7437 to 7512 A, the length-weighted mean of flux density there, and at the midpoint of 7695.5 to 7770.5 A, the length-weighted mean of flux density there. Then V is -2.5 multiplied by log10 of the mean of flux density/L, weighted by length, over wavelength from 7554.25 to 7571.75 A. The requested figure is -0.07 mag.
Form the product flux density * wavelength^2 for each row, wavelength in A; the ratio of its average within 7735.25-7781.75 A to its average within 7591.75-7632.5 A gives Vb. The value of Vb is 0.9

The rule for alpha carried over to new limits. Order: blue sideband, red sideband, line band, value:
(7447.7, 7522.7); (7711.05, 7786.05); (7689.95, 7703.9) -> 1.0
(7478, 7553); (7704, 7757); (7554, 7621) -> -1.8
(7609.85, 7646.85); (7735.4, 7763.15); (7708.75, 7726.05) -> 0.2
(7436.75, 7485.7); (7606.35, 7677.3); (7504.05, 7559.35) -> -3.4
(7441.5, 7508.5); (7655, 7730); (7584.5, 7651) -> -4.0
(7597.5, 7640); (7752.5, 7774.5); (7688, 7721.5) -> 1.6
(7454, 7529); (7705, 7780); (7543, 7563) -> -1.2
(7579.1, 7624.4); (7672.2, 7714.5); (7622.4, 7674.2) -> 0.7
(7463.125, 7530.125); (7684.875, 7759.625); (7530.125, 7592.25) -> -3.2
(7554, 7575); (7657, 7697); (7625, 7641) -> -0.3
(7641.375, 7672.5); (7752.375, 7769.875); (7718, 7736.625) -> -0.3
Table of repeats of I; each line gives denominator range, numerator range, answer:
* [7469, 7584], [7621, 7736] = 0.89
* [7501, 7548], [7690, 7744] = 0.88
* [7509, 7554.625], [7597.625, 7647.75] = 0.94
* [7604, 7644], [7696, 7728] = 0.91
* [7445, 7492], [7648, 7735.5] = 0.90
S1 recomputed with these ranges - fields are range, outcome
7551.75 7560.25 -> 23.58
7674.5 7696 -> 20.45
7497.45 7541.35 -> 23.69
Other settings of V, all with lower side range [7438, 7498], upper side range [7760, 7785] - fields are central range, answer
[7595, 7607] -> -0.03 mag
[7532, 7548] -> -0.07 mag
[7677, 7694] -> 0.03 mag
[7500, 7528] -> -0.05 mag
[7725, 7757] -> 0.02 mag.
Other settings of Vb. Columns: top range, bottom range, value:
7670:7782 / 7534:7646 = 0.92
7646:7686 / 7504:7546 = 0.90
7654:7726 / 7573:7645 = 0.91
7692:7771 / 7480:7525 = 0.93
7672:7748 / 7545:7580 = 0.90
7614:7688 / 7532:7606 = 0.93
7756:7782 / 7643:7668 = 1.02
